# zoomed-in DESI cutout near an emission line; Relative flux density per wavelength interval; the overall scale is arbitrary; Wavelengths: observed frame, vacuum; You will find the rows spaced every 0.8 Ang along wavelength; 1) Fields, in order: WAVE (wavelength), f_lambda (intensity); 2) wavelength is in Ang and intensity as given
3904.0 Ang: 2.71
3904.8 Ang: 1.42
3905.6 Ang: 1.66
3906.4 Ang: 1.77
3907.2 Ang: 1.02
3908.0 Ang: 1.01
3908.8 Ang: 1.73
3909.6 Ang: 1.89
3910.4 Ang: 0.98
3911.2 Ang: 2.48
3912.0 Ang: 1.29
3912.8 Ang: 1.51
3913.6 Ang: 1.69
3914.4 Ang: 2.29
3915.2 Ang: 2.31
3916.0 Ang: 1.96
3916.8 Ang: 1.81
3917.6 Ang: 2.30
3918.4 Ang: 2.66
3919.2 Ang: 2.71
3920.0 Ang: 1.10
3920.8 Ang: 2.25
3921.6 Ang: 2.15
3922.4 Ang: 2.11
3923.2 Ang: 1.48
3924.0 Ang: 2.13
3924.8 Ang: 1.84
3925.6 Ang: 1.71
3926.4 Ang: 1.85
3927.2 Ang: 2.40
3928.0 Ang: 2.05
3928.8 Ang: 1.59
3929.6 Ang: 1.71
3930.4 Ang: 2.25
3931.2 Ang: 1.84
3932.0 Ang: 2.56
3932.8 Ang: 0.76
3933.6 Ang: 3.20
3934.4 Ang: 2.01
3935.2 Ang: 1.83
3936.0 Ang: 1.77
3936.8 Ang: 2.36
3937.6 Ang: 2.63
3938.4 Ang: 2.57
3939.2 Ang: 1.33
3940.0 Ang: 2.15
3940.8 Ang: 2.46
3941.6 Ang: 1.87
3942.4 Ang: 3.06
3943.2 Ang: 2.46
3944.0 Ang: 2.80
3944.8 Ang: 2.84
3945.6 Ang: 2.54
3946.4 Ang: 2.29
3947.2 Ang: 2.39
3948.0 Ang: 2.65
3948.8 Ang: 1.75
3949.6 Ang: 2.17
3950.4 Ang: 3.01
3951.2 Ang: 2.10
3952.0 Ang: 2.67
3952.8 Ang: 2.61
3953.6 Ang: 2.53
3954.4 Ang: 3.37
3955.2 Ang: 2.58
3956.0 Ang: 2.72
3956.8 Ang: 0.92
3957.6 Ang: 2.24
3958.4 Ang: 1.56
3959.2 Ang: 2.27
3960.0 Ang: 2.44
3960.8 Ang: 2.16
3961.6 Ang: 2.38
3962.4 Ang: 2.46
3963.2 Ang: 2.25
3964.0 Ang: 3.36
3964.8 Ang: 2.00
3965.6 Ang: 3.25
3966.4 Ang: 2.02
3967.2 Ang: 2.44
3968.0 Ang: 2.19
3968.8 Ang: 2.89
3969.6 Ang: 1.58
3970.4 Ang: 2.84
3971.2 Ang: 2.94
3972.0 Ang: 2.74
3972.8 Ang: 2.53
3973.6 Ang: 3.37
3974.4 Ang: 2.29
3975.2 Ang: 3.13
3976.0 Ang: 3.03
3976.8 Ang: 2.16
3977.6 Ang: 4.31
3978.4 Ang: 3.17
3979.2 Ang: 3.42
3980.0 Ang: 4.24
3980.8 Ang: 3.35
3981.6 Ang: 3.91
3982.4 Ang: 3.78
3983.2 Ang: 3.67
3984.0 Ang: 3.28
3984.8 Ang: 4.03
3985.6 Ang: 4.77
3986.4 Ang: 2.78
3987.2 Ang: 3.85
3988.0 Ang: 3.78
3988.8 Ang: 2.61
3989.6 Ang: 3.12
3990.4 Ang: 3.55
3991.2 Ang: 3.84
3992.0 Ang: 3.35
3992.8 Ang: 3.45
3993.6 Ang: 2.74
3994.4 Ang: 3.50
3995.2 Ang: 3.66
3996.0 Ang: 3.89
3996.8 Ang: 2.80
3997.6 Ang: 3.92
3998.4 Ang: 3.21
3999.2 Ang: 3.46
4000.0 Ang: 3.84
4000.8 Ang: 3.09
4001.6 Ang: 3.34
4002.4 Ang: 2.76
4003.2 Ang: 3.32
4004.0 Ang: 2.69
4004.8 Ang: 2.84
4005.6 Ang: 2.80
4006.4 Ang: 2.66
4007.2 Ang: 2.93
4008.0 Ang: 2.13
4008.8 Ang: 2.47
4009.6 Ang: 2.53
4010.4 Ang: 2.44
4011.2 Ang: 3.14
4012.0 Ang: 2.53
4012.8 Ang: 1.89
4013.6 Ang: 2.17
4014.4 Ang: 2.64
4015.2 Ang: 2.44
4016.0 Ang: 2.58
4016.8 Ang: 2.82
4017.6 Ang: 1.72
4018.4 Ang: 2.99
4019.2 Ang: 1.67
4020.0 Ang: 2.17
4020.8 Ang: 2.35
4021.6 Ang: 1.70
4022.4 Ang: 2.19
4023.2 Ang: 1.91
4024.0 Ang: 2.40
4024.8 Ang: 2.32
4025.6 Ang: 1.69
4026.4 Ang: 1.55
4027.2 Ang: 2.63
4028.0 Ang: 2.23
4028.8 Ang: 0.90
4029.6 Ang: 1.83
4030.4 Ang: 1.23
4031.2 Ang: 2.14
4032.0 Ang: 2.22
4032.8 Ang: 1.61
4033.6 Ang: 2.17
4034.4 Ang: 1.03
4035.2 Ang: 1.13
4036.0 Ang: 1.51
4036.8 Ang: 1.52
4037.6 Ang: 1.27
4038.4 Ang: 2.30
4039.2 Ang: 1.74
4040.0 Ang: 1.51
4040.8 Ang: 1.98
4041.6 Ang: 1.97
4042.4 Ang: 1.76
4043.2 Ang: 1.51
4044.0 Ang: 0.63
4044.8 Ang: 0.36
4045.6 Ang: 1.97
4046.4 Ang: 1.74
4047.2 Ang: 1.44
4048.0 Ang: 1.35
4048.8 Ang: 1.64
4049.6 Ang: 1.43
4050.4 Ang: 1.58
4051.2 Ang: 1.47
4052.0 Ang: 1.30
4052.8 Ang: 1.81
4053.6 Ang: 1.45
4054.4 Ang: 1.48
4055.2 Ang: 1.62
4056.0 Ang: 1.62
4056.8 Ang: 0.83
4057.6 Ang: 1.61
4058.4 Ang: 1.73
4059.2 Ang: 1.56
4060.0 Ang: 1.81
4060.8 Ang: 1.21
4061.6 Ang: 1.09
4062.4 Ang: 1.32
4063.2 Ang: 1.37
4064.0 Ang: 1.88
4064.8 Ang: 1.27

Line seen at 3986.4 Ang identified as C IV 1549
